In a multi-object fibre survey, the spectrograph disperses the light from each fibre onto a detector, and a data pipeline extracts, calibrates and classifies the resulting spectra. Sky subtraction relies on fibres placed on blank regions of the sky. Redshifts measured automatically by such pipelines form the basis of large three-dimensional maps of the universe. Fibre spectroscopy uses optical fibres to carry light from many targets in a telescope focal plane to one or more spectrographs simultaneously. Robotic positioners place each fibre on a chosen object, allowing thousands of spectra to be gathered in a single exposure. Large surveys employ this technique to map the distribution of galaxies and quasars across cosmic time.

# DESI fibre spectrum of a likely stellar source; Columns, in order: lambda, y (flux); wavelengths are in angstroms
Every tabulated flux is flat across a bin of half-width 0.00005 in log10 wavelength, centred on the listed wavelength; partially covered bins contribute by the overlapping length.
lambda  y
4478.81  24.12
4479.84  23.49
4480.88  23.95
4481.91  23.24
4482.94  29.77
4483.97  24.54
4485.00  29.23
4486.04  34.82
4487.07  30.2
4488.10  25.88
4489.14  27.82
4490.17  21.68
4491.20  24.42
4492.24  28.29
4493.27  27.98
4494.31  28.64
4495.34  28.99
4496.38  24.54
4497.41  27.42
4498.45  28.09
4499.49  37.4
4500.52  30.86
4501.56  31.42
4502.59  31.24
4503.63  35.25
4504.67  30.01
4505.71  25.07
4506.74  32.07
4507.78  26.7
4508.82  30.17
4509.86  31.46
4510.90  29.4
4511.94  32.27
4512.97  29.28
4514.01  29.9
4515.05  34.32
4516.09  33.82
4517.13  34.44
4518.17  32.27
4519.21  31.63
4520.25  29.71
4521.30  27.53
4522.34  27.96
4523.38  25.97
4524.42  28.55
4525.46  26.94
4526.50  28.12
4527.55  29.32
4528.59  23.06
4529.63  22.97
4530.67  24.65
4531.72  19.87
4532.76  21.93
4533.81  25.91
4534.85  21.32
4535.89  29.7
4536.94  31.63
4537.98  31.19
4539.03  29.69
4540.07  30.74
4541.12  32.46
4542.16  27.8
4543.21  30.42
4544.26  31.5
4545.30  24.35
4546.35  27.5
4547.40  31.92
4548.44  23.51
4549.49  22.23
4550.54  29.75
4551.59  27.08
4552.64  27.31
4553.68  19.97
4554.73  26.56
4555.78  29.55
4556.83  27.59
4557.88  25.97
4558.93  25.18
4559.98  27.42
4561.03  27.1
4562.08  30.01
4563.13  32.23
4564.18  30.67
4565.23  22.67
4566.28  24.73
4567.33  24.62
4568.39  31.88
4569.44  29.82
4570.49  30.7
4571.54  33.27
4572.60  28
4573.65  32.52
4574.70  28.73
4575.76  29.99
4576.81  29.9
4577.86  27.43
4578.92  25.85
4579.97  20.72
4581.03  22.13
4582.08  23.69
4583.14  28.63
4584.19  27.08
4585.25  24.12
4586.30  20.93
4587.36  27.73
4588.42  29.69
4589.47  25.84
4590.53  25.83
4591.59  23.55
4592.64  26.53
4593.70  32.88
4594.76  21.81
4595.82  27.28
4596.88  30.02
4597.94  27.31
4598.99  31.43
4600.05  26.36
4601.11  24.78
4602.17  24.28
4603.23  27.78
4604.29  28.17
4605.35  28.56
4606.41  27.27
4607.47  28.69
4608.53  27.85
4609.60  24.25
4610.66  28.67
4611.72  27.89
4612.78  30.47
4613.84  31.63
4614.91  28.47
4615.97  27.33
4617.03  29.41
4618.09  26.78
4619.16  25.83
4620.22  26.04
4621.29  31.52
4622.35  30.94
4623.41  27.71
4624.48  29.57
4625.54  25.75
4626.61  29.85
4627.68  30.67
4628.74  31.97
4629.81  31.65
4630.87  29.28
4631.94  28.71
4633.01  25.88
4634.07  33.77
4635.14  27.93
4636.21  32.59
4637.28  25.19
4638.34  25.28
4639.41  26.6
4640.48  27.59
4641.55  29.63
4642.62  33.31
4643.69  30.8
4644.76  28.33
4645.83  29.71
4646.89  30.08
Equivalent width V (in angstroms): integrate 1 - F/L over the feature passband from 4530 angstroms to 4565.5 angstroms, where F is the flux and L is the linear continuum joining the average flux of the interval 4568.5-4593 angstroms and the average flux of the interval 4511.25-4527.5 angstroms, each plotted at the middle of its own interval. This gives 1.8 angstroms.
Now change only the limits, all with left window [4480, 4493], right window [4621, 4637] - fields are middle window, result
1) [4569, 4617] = 2.6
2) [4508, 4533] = -0.9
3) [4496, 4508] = -1.3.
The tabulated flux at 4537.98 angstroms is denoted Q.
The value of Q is 31.19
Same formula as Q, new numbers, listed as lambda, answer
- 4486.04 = 34.82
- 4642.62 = 33.31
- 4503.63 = 35.25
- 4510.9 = 29.4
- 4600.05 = 26.36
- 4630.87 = 29.28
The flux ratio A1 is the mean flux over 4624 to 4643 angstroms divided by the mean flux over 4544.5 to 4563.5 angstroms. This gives 1.08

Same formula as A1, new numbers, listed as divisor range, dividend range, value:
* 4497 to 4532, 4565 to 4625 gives 0.93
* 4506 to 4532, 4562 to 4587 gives 0.95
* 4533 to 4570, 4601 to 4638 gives 1.03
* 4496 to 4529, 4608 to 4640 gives 0.96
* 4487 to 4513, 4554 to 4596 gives 0.94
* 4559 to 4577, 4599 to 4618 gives 0.96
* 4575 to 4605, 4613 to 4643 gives 1.09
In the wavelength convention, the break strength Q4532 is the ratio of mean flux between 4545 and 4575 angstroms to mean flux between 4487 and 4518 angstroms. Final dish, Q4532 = 0.9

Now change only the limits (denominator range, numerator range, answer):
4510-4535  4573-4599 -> 0.95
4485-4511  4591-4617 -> 0.95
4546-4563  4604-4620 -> 1.04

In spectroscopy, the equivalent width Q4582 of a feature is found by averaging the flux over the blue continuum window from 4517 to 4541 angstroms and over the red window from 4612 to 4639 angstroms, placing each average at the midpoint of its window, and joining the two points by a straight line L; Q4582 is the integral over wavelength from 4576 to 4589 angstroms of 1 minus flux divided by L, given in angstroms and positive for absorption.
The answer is 1.2 angstroms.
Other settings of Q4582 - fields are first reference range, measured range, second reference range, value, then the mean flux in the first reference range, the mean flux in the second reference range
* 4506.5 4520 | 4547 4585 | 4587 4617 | 2.28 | 31.3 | 27.6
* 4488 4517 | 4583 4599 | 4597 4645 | 1.15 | 29.6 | 28.5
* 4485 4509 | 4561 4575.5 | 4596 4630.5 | -0.25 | 29.1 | 28.4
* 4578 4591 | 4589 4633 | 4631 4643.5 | -1.62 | 25.2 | 28.8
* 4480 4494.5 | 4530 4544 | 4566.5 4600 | -0.15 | 27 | 27.4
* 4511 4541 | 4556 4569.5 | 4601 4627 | 0.29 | 28.4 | 28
